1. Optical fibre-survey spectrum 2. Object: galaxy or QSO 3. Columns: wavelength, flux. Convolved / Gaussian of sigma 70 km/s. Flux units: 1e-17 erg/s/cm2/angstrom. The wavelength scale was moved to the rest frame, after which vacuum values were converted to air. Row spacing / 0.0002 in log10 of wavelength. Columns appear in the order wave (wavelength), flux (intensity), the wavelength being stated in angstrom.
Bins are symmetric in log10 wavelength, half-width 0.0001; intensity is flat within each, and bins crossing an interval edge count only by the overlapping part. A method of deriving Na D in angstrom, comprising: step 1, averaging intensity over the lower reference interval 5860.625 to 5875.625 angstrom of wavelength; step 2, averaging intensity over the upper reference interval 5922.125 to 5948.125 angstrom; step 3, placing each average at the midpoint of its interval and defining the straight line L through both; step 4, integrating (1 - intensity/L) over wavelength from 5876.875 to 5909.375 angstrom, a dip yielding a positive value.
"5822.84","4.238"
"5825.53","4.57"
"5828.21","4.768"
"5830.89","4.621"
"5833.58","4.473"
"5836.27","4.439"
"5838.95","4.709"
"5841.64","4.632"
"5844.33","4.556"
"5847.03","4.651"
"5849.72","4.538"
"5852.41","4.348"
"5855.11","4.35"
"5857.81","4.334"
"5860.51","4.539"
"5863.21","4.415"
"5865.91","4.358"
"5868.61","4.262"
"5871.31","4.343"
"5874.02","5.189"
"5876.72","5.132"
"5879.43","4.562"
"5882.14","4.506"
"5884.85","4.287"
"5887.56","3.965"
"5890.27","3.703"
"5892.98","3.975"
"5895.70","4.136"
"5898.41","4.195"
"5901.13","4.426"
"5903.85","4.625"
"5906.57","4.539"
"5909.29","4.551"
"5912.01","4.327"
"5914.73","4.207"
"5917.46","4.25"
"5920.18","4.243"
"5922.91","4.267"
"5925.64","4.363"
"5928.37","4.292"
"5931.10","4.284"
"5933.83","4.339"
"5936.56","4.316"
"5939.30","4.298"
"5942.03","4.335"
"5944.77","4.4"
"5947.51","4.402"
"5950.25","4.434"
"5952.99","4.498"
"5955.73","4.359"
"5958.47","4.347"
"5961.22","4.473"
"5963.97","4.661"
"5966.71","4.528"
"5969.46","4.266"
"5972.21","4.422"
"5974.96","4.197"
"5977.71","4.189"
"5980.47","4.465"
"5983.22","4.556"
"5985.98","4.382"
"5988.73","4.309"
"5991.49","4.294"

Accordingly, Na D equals 1.0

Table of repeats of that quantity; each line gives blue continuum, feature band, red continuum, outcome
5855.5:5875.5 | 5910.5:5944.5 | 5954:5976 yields 1.1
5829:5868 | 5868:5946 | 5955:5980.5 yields 1.5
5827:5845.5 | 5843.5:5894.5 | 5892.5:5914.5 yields 0.7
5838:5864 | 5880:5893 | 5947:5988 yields 1.0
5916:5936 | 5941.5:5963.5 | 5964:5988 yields -0.4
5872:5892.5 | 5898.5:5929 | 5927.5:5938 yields 0.0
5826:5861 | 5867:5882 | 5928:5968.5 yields -0.6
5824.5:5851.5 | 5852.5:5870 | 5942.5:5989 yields 0.7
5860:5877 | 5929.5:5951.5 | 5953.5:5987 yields 0.5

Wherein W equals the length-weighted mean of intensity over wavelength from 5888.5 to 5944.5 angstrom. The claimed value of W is 4.28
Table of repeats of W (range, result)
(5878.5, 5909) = 4.27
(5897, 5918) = 4.39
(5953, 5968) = 4.48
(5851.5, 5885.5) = 4.52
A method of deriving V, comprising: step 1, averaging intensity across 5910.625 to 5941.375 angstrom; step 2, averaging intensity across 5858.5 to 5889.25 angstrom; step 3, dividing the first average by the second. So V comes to 0.96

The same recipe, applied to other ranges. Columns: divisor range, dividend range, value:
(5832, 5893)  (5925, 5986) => 0.98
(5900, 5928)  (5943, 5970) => 1.01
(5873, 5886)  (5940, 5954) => 0.93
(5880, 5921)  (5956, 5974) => 1.04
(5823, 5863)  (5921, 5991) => 0.97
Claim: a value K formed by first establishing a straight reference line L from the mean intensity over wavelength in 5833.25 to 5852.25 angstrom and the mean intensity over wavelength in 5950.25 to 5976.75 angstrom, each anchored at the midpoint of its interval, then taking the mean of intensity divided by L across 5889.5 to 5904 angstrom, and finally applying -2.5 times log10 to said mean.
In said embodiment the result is 0.085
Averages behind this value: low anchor 4.56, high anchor 4.41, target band 4.16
